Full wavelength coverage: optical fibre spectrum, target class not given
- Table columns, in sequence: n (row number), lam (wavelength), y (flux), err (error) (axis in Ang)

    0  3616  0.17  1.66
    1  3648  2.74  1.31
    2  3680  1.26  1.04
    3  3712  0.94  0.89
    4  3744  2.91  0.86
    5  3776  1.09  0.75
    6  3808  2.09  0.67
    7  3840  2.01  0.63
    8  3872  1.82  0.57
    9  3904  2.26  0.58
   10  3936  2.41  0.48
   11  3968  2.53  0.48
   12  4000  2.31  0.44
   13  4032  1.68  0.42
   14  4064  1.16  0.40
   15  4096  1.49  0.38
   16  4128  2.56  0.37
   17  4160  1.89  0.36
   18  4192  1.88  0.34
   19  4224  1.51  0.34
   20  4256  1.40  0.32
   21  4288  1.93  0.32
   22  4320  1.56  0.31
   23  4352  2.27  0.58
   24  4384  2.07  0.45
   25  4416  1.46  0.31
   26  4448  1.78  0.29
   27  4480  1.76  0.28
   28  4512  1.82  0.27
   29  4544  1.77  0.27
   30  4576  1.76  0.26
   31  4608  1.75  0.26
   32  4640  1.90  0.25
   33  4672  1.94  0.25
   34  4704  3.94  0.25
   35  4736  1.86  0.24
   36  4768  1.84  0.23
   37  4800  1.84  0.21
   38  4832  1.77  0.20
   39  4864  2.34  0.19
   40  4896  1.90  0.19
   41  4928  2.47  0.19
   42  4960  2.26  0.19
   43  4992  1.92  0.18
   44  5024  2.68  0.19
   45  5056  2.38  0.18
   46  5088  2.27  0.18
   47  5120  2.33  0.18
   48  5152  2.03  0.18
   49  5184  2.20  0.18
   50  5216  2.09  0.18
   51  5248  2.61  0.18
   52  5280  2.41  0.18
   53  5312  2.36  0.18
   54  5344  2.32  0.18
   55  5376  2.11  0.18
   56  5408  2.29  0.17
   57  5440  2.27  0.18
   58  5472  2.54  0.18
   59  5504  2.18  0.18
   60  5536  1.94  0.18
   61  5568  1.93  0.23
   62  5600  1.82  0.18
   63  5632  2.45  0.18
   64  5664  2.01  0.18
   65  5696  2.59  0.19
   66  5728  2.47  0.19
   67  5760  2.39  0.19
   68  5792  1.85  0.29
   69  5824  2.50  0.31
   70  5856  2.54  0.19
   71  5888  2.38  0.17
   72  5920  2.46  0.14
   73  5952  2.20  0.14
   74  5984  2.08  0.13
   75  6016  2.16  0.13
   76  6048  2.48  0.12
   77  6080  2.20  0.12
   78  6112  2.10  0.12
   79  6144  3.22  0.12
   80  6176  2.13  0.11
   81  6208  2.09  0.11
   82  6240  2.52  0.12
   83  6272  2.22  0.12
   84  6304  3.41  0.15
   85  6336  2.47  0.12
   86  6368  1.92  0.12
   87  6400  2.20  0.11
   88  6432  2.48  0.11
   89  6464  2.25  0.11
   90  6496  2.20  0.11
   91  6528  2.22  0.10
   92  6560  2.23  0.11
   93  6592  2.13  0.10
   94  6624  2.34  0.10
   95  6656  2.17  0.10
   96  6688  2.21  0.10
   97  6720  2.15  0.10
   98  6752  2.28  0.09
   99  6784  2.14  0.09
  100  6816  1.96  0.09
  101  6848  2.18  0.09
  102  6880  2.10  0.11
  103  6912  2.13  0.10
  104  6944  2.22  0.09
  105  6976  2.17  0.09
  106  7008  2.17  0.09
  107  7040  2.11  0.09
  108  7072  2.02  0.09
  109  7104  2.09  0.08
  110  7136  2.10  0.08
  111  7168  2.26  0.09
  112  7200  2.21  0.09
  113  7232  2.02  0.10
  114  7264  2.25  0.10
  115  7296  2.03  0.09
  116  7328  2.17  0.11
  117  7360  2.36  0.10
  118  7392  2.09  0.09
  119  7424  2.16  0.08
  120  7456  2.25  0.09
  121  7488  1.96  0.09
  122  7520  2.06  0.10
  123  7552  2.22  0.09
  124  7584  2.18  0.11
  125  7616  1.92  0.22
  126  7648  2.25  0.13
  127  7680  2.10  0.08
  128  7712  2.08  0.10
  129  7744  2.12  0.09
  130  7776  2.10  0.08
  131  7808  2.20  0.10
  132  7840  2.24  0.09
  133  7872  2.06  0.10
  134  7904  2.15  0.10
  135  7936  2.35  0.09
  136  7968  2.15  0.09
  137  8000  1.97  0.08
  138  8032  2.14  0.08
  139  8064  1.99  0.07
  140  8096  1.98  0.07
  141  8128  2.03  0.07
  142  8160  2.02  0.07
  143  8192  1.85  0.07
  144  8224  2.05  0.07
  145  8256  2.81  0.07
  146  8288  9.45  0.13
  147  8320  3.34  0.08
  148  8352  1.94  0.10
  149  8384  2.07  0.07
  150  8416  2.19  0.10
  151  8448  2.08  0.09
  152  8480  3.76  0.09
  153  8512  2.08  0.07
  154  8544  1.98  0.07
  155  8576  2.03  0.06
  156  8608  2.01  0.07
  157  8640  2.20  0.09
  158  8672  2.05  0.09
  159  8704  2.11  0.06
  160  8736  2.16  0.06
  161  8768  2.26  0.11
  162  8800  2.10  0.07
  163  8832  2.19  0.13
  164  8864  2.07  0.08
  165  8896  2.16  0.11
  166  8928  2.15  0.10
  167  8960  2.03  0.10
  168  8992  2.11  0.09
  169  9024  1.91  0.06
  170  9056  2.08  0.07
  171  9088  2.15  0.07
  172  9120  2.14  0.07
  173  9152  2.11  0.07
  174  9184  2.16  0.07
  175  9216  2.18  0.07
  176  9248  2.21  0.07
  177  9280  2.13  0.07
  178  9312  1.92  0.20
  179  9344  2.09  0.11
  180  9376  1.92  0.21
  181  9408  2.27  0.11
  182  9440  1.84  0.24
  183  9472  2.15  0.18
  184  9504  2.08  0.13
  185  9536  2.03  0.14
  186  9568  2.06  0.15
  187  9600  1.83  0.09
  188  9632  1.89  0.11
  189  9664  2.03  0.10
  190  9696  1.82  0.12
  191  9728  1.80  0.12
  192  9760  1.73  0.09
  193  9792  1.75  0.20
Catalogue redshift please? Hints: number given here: 0.261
